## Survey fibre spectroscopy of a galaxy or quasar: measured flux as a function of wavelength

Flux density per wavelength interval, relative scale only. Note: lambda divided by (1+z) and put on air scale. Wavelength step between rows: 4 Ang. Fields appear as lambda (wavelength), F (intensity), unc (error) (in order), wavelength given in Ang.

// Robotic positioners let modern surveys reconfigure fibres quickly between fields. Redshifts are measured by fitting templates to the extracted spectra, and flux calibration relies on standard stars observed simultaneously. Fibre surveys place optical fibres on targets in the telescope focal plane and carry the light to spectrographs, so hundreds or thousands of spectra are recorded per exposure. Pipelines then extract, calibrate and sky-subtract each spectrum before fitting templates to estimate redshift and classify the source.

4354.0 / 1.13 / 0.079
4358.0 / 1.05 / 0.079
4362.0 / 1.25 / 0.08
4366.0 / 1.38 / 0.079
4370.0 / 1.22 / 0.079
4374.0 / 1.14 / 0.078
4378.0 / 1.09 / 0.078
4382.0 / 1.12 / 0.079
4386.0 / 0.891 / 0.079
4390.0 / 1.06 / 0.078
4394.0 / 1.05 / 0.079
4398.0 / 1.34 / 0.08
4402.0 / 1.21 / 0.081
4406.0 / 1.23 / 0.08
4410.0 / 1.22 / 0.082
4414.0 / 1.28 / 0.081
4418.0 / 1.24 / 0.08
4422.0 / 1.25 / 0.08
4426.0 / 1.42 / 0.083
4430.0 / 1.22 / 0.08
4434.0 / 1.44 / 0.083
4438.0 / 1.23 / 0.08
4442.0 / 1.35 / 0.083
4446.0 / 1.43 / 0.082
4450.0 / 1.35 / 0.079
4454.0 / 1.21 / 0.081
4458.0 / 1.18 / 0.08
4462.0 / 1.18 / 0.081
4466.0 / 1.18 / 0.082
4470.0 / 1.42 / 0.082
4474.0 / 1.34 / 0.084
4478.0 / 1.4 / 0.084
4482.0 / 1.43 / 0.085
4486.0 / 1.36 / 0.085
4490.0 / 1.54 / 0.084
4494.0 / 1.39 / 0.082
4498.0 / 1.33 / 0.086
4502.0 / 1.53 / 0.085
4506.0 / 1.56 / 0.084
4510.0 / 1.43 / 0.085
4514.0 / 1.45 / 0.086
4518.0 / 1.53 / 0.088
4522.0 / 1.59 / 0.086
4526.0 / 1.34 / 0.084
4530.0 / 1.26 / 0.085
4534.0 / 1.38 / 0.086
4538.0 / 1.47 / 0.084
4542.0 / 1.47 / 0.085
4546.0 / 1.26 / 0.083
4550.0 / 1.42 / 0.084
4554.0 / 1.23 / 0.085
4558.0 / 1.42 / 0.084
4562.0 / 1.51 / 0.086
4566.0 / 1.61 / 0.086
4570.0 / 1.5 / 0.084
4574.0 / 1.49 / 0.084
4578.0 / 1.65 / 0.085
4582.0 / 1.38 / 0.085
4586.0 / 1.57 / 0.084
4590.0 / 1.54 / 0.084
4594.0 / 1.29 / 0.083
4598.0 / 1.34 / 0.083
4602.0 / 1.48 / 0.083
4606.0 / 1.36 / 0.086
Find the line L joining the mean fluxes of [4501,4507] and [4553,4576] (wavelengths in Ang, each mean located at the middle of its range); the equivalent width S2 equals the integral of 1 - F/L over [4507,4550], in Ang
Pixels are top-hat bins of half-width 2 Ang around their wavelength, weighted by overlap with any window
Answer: 2.7 Ang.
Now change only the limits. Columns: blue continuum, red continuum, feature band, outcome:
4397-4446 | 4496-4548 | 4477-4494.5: -0.6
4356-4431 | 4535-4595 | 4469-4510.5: -2.8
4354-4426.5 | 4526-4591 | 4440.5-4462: -0.2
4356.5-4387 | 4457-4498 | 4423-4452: -1.7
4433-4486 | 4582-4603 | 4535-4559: 0.3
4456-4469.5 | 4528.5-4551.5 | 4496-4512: -2.0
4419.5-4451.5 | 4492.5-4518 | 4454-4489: 2.2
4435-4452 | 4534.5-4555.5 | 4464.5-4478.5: 0.2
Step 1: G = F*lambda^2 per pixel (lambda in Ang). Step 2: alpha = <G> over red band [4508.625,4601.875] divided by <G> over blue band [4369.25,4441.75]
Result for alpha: 1.28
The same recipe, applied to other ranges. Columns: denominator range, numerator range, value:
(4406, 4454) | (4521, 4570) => 1.14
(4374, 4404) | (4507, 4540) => 1.37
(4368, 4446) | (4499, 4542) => 1.25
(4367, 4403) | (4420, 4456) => 1.20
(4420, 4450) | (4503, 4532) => 1.13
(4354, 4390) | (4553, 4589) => 1.44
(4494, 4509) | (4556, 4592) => 1.07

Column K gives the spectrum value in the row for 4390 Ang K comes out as 1.06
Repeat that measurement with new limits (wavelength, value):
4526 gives 1.34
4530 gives 1.26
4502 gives 1.53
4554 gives 1.23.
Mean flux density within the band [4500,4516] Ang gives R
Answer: 1.49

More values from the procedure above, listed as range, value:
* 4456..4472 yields 1.24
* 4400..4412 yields 1.22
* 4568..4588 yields 1.52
